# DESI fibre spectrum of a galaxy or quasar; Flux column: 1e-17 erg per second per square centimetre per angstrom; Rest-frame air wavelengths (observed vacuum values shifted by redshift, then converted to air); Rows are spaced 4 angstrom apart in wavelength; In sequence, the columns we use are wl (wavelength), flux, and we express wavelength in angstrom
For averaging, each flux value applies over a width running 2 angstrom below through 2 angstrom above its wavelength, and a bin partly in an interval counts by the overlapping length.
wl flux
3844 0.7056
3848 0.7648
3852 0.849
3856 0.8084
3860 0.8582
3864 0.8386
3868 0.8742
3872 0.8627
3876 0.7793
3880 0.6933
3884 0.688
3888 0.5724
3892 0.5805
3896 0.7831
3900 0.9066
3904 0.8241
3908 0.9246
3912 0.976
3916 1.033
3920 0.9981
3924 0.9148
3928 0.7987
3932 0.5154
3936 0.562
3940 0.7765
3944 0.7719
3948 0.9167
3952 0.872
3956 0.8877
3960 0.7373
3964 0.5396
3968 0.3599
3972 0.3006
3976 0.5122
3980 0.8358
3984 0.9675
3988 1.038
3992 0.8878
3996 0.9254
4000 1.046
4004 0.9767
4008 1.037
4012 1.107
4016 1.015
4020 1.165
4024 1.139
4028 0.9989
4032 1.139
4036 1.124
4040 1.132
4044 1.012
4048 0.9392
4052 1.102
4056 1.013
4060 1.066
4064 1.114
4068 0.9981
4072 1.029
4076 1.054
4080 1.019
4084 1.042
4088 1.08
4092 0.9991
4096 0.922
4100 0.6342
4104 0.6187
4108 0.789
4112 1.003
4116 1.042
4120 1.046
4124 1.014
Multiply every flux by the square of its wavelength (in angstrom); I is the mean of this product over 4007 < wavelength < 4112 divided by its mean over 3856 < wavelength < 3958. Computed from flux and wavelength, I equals 1.35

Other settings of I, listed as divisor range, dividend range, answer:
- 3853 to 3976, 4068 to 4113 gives 1.33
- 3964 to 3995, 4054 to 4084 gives 1.56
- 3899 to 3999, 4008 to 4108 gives 1.35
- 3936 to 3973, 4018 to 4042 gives 1.69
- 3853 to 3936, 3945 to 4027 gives 1.13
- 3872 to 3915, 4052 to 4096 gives 1.45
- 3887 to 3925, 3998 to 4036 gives 1.32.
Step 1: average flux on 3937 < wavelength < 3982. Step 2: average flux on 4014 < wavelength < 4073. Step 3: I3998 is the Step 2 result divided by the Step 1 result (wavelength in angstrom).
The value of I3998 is 1.57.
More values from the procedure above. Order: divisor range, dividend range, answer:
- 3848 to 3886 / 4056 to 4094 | 1.30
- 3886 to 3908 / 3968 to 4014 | 1.14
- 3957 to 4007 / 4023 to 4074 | 1.38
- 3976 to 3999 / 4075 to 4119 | 1.03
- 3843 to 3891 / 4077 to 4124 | 1.21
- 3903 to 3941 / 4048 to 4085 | 1.25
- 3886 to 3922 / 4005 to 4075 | 1.26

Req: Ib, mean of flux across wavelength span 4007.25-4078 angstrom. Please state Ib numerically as 1.07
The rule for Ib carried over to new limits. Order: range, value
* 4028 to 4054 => 1.07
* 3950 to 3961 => 0.841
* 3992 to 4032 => 1.04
